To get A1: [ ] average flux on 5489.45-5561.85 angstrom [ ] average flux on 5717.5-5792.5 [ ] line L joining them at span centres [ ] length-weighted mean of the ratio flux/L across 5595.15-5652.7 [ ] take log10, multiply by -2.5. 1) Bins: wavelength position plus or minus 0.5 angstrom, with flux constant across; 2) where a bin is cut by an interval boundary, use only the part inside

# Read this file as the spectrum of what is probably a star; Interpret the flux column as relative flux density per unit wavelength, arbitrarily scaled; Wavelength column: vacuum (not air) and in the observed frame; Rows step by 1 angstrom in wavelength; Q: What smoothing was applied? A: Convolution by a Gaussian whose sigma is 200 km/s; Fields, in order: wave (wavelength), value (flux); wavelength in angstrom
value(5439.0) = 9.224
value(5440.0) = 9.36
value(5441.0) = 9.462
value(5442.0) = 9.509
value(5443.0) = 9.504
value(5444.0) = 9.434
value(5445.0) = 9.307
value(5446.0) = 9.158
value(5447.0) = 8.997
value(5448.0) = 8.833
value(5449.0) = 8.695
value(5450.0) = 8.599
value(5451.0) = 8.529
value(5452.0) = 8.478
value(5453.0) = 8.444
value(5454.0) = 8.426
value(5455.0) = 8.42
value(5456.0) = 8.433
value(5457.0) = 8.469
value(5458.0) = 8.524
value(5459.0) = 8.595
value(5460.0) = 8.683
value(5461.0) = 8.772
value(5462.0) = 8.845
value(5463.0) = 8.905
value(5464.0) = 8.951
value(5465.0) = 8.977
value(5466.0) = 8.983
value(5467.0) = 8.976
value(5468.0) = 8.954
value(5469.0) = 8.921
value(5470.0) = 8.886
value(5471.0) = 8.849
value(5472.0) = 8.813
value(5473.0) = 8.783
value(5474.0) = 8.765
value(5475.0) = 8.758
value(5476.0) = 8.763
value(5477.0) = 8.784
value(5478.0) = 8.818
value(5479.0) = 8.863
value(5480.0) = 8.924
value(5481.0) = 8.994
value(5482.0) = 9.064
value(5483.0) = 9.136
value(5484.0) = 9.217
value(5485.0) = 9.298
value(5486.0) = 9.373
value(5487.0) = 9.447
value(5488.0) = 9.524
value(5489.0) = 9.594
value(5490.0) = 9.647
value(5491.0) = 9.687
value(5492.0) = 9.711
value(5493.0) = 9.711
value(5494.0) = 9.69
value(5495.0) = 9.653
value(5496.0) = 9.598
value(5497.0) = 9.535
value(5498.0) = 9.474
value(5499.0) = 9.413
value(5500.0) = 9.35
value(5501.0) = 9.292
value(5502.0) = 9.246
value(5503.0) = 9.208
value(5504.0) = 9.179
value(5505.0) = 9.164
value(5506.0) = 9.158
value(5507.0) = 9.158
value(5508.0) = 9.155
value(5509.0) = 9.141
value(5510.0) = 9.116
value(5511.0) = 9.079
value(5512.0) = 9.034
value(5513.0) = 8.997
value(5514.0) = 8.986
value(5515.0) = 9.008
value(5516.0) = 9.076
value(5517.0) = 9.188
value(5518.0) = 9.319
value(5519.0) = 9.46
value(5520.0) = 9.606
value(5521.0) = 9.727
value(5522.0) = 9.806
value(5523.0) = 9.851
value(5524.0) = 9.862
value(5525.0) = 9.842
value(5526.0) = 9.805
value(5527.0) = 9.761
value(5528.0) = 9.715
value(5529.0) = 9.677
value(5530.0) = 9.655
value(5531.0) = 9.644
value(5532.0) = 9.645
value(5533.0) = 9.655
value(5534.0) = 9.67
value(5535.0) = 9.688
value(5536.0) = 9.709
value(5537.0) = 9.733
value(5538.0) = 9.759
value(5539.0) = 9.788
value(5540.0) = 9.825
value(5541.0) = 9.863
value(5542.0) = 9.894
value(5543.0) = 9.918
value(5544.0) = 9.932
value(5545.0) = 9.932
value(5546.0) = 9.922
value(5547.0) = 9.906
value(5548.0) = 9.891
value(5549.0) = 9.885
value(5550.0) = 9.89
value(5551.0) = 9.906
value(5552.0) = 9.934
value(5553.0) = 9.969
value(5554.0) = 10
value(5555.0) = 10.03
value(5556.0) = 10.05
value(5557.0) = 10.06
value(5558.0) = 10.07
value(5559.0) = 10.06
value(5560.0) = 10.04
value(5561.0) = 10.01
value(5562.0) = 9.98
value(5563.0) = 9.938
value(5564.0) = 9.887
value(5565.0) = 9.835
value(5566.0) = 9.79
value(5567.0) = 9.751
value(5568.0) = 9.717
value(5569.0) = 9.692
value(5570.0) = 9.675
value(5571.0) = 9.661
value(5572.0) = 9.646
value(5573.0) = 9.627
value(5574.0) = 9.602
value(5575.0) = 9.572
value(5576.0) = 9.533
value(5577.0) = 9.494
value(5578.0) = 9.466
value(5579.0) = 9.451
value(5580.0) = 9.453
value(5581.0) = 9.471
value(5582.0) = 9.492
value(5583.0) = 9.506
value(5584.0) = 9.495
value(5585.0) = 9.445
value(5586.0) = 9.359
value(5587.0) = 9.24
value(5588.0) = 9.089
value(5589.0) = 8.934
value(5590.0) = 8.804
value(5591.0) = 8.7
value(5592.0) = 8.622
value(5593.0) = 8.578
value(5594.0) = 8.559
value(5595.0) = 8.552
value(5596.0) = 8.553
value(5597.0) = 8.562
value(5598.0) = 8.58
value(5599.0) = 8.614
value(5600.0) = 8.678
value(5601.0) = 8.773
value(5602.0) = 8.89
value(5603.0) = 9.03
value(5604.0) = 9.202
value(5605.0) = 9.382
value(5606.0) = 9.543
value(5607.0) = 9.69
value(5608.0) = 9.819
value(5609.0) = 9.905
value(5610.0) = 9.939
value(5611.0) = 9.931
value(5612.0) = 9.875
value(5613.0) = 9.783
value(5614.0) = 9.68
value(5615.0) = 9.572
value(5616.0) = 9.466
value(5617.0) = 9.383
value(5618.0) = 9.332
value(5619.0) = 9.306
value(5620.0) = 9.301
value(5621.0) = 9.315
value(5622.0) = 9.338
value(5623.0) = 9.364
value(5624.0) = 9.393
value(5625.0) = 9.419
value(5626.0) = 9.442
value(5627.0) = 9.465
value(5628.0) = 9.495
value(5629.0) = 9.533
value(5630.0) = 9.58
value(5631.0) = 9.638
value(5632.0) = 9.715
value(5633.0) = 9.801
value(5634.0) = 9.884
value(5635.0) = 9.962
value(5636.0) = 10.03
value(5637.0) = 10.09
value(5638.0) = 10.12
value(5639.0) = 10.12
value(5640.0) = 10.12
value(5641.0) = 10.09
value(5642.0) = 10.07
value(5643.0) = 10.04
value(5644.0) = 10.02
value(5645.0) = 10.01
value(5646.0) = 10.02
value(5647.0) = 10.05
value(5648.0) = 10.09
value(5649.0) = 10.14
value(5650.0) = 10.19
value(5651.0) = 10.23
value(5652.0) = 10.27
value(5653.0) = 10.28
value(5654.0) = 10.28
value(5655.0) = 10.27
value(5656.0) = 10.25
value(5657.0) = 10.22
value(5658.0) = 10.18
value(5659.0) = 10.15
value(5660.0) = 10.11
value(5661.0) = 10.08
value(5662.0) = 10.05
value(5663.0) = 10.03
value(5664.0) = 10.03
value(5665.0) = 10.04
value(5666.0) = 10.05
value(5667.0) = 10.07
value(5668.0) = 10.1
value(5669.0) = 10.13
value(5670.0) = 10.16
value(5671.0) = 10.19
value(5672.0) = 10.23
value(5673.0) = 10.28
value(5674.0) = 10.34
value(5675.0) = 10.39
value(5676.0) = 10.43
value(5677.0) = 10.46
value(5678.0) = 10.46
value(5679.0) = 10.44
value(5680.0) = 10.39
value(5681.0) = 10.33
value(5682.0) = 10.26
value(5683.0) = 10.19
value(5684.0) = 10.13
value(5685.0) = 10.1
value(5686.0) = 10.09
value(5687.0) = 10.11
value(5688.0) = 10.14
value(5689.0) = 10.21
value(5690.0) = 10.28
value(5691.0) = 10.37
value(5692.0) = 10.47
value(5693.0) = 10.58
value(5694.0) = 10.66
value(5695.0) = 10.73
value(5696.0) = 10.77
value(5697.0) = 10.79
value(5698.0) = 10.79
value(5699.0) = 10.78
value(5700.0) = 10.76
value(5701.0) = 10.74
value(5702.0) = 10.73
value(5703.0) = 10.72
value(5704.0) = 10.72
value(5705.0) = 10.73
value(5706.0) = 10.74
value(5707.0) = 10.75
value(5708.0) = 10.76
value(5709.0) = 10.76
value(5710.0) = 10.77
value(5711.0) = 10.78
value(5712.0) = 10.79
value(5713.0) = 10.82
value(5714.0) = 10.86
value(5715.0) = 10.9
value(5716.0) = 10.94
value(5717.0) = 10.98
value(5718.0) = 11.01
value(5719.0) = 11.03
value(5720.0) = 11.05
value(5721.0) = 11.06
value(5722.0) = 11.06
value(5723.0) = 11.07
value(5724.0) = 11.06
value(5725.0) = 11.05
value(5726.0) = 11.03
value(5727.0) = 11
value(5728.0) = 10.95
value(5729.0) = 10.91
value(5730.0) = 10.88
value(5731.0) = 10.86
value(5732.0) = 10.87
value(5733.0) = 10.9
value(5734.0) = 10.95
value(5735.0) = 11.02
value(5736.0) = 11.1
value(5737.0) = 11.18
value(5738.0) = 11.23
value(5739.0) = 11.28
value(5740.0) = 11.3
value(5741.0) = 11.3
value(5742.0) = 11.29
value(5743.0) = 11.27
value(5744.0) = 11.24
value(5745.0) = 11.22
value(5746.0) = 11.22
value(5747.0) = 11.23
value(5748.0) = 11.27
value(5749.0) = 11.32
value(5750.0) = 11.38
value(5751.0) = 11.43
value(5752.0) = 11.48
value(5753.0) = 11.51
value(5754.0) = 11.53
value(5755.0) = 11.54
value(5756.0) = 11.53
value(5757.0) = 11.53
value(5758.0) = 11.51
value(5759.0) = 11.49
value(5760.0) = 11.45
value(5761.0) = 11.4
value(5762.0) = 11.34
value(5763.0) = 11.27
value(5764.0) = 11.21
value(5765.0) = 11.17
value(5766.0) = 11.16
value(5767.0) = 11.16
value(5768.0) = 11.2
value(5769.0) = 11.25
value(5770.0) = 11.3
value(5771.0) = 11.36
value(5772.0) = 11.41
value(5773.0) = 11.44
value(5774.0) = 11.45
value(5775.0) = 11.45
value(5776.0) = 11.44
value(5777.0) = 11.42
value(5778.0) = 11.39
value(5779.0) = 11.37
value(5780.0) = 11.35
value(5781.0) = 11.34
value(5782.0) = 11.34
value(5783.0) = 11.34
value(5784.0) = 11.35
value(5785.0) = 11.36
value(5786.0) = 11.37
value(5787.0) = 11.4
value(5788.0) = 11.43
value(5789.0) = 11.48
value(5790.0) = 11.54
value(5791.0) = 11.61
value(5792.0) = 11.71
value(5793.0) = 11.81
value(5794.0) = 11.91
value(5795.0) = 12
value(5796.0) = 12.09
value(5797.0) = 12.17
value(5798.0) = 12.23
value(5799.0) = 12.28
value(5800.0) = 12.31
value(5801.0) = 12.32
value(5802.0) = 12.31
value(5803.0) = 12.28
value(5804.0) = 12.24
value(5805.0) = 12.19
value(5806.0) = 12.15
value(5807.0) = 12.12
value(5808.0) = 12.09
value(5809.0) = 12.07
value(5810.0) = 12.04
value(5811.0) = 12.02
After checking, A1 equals 0.079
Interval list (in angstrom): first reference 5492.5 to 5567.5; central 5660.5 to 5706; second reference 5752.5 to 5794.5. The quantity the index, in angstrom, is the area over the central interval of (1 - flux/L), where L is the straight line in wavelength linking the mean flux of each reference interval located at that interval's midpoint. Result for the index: 1.7 angstrom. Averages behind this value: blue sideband 9.64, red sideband 11.4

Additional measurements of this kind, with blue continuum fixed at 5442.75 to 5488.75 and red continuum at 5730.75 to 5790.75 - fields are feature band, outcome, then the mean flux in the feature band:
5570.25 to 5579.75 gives 0.2 angstrom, 9.56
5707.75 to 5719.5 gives 0.1 angstrom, 10.9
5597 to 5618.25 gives 1.5 angstrom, 9.37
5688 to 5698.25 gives 0.2 angstrom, 10.5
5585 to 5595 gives 1.0 angstrom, 8.89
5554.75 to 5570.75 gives -0.4 angstrom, 9.91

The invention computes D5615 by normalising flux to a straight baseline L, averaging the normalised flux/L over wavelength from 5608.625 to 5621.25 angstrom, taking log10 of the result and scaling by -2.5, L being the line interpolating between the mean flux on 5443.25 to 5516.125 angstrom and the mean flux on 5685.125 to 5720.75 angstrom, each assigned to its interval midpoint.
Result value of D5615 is 0.048 mag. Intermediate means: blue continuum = 9.05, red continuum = 10.7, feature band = 9.6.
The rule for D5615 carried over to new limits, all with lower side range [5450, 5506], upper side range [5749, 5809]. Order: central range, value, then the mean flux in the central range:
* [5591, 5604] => 0.159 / 8.69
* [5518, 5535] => -0.028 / 9.7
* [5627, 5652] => 0.049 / 9.96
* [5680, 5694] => 0.057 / 10.3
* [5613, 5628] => 0.091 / 9.43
